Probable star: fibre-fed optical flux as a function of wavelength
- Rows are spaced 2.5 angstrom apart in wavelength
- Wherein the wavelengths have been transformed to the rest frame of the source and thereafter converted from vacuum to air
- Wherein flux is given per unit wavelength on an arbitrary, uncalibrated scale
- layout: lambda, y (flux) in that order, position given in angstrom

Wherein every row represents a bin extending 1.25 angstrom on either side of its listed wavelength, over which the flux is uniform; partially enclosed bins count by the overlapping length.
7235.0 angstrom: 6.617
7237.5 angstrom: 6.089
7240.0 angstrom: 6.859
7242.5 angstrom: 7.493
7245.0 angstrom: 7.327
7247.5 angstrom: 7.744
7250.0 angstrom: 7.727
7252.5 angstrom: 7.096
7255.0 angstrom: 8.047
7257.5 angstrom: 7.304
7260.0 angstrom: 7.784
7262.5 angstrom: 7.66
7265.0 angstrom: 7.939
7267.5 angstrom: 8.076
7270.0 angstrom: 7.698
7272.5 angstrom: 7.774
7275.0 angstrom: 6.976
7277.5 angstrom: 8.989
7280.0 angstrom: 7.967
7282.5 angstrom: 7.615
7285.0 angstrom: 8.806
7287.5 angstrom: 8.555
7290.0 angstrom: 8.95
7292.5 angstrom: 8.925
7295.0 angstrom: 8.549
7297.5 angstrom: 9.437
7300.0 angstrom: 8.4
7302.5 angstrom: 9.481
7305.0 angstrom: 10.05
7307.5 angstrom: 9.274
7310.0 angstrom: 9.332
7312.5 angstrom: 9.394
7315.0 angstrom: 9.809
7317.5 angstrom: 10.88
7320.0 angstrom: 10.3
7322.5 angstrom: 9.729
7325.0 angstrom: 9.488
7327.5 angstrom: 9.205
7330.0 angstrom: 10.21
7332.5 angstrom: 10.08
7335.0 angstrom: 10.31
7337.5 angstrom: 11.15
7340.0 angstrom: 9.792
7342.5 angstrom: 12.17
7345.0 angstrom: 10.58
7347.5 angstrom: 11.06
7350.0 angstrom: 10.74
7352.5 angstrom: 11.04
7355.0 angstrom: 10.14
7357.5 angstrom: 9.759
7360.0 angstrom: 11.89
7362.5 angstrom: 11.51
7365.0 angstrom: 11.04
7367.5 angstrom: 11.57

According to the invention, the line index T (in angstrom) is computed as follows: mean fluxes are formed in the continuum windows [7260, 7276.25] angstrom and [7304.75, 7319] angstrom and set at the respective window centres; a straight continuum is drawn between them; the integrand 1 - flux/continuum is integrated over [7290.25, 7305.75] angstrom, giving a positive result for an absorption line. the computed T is 0.0 angstrom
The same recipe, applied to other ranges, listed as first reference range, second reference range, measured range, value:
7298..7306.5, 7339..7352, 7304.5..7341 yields 0.5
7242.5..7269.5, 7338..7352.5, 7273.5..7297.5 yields 0.9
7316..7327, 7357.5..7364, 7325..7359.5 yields 0.7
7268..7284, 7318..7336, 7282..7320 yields -1.5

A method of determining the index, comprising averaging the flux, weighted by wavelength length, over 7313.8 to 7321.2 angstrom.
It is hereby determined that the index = 10.3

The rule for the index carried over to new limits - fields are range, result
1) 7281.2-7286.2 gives 8.2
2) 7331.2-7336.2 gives 10.2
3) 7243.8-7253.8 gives 7.48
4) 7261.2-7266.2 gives 7.8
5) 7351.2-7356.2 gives 10.6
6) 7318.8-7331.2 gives 9.78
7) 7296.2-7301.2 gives 8.92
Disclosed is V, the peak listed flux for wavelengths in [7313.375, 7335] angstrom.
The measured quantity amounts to 10.88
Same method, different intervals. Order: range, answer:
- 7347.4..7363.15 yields 11.89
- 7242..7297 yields 8.989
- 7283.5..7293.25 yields 8.95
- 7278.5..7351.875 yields 12.17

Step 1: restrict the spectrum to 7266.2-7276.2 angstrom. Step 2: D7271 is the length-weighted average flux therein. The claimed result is 7.64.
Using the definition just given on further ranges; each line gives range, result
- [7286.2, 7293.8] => 8.81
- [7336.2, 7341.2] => 10.5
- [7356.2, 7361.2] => 10.8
